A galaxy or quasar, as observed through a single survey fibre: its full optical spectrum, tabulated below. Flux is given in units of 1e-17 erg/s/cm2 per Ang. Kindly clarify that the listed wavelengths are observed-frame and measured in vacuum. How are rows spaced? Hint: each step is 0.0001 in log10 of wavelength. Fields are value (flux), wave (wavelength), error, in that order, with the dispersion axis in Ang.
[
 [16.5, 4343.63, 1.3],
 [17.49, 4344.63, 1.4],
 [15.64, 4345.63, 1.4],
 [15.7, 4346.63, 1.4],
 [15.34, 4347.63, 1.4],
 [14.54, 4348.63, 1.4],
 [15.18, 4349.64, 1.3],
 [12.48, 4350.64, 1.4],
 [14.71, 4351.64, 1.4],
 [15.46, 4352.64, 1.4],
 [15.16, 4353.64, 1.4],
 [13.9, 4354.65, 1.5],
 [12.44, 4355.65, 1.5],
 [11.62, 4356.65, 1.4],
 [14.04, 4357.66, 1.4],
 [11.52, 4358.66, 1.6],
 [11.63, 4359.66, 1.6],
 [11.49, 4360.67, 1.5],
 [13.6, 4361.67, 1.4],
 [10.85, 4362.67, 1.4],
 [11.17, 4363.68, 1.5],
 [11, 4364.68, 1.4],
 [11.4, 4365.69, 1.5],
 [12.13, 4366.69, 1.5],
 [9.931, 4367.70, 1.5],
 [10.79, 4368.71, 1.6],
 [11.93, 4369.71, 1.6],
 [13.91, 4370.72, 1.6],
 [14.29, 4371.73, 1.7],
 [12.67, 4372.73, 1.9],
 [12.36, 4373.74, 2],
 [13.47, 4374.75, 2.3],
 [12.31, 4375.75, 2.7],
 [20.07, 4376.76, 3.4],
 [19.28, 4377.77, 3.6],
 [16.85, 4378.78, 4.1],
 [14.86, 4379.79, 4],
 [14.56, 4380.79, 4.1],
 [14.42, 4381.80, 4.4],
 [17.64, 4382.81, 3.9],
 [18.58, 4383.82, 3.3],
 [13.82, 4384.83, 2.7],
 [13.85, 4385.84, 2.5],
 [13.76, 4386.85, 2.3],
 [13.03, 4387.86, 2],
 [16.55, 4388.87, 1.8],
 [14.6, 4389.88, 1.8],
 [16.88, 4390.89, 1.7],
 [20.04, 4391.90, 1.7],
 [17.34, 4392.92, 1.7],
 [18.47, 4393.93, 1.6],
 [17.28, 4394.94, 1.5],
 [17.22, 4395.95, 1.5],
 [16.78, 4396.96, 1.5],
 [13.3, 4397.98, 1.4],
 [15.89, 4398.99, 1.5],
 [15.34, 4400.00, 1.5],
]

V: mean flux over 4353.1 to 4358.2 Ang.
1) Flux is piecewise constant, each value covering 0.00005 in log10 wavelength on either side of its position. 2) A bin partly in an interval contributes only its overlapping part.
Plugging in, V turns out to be 13.4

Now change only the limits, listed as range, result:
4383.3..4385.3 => 16.2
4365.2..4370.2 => 11.2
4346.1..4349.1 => 15.2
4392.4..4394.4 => 17.8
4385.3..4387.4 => 13.8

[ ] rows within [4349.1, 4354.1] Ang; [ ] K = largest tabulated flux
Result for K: 15.46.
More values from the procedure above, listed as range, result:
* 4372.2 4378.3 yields 20.07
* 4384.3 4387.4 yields 13.85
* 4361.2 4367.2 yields 13.6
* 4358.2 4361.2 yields 11.63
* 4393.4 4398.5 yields 18.47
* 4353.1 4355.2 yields 15.16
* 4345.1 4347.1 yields 15.7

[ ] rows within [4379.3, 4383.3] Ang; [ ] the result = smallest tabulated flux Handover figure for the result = 14.42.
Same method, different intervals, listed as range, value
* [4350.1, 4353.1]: 12.48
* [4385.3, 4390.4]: 13.03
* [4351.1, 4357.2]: 11.62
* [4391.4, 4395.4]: 17.28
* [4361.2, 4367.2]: 10.85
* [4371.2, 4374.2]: 12.36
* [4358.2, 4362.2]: 11.49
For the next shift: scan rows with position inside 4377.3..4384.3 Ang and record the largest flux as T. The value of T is 19.28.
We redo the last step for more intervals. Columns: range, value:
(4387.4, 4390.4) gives 16.55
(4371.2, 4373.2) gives 14.29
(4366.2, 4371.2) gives 13.91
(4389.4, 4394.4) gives 20.04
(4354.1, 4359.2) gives 14.04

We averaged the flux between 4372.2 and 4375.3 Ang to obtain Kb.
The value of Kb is 12.9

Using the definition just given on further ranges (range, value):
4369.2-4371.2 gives 12.9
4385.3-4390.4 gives 14.4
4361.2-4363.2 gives 12.2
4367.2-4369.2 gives 10.3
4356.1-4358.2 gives 12.8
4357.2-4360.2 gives 12.4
